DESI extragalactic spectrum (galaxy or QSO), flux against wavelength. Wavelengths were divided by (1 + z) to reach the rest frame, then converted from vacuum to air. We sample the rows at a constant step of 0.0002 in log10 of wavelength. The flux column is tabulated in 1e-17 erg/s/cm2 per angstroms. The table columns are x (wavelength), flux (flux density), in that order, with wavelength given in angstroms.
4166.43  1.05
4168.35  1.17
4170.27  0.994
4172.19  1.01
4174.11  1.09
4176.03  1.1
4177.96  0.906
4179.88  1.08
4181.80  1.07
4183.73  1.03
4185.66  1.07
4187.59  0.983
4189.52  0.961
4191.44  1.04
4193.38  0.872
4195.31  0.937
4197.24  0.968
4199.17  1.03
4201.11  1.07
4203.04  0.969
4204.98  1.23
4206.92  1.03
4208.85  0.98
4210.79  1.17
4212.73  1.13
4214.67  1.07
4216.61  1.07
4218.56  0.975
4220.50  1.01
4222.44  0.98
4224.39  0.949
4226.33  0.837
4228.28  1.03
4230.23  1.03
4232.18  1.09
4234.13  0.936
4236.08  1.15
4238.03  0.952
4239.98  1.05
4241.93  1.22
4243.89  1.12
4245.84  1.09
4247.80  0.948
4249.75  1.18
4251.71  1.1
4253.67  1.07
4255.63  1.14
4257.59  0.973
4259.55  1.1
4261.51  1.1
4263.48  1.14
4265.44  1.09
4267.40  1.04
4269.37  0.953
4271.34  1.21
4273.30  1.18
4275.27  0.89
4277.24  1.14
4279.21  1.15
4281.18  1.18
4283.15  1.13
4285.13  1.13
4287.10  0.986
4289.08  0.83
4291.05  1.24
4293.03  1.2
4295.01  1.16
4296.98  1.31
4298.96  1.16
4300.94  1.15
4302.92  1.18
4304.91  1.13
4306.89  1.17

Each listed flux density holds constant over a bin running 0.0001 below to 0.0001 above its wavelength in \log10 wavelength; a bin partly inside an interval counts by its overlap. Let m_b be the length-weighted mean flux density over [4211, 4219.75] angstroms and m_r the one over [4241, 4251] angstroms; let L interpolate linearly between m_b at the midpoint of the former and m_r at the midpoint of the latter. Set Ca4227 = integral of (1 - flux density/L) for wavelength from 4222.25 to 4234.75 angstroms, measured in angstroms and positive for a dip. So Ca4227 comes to 1.2 angstroms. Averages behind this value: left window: 1.07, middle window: 0.979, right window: 1.11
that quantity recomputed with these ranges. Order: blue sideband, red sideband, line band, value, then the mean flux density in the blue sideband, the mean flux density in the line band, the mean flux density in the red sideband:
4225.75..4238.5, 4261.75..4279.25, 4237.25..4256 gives -0.9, 1.01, 1.09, 1.09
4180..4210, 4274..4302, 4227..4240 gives 0.4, 1.02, 1.03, 1.12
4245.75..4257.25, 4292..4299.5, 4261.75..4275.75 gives 0.6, 1.08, 1.08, 1.21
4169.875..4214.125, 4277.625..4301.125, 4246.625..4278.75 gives 0.8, 1.03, 1.08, 1.14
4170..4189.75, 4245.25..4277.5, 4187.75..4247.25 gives 1.2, 1.03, 1.03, 1.08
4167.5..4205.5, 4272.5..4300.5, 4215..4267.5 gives 1.3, 1.03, 1.05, 1.12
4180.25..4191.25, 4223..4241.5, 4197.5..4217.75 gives -1.0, 1.03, 1.07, 1.01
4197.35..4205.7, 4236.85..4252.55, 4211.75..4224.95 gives 0.5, 1.06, 1.03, 1.08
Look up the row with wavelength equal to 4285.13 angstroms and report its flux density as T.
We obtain 1.13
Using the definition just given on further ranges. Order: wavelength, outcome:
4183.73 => 1.03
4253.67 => 1.07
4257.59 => 0.973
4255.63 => 1.14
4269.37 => 0.953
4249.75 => 1.18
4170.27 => 0.994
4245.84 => 1.09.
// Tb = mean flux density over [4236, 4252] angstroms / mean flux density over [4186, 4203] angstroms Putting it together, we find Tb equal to 1.10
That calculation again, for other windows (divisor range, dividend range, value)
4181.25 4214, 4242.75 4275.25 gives 1.05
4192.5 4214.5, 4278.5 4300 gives 1.09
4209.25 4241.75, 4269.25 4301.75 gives 1.09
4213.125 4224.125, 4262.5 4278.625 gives 1.06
